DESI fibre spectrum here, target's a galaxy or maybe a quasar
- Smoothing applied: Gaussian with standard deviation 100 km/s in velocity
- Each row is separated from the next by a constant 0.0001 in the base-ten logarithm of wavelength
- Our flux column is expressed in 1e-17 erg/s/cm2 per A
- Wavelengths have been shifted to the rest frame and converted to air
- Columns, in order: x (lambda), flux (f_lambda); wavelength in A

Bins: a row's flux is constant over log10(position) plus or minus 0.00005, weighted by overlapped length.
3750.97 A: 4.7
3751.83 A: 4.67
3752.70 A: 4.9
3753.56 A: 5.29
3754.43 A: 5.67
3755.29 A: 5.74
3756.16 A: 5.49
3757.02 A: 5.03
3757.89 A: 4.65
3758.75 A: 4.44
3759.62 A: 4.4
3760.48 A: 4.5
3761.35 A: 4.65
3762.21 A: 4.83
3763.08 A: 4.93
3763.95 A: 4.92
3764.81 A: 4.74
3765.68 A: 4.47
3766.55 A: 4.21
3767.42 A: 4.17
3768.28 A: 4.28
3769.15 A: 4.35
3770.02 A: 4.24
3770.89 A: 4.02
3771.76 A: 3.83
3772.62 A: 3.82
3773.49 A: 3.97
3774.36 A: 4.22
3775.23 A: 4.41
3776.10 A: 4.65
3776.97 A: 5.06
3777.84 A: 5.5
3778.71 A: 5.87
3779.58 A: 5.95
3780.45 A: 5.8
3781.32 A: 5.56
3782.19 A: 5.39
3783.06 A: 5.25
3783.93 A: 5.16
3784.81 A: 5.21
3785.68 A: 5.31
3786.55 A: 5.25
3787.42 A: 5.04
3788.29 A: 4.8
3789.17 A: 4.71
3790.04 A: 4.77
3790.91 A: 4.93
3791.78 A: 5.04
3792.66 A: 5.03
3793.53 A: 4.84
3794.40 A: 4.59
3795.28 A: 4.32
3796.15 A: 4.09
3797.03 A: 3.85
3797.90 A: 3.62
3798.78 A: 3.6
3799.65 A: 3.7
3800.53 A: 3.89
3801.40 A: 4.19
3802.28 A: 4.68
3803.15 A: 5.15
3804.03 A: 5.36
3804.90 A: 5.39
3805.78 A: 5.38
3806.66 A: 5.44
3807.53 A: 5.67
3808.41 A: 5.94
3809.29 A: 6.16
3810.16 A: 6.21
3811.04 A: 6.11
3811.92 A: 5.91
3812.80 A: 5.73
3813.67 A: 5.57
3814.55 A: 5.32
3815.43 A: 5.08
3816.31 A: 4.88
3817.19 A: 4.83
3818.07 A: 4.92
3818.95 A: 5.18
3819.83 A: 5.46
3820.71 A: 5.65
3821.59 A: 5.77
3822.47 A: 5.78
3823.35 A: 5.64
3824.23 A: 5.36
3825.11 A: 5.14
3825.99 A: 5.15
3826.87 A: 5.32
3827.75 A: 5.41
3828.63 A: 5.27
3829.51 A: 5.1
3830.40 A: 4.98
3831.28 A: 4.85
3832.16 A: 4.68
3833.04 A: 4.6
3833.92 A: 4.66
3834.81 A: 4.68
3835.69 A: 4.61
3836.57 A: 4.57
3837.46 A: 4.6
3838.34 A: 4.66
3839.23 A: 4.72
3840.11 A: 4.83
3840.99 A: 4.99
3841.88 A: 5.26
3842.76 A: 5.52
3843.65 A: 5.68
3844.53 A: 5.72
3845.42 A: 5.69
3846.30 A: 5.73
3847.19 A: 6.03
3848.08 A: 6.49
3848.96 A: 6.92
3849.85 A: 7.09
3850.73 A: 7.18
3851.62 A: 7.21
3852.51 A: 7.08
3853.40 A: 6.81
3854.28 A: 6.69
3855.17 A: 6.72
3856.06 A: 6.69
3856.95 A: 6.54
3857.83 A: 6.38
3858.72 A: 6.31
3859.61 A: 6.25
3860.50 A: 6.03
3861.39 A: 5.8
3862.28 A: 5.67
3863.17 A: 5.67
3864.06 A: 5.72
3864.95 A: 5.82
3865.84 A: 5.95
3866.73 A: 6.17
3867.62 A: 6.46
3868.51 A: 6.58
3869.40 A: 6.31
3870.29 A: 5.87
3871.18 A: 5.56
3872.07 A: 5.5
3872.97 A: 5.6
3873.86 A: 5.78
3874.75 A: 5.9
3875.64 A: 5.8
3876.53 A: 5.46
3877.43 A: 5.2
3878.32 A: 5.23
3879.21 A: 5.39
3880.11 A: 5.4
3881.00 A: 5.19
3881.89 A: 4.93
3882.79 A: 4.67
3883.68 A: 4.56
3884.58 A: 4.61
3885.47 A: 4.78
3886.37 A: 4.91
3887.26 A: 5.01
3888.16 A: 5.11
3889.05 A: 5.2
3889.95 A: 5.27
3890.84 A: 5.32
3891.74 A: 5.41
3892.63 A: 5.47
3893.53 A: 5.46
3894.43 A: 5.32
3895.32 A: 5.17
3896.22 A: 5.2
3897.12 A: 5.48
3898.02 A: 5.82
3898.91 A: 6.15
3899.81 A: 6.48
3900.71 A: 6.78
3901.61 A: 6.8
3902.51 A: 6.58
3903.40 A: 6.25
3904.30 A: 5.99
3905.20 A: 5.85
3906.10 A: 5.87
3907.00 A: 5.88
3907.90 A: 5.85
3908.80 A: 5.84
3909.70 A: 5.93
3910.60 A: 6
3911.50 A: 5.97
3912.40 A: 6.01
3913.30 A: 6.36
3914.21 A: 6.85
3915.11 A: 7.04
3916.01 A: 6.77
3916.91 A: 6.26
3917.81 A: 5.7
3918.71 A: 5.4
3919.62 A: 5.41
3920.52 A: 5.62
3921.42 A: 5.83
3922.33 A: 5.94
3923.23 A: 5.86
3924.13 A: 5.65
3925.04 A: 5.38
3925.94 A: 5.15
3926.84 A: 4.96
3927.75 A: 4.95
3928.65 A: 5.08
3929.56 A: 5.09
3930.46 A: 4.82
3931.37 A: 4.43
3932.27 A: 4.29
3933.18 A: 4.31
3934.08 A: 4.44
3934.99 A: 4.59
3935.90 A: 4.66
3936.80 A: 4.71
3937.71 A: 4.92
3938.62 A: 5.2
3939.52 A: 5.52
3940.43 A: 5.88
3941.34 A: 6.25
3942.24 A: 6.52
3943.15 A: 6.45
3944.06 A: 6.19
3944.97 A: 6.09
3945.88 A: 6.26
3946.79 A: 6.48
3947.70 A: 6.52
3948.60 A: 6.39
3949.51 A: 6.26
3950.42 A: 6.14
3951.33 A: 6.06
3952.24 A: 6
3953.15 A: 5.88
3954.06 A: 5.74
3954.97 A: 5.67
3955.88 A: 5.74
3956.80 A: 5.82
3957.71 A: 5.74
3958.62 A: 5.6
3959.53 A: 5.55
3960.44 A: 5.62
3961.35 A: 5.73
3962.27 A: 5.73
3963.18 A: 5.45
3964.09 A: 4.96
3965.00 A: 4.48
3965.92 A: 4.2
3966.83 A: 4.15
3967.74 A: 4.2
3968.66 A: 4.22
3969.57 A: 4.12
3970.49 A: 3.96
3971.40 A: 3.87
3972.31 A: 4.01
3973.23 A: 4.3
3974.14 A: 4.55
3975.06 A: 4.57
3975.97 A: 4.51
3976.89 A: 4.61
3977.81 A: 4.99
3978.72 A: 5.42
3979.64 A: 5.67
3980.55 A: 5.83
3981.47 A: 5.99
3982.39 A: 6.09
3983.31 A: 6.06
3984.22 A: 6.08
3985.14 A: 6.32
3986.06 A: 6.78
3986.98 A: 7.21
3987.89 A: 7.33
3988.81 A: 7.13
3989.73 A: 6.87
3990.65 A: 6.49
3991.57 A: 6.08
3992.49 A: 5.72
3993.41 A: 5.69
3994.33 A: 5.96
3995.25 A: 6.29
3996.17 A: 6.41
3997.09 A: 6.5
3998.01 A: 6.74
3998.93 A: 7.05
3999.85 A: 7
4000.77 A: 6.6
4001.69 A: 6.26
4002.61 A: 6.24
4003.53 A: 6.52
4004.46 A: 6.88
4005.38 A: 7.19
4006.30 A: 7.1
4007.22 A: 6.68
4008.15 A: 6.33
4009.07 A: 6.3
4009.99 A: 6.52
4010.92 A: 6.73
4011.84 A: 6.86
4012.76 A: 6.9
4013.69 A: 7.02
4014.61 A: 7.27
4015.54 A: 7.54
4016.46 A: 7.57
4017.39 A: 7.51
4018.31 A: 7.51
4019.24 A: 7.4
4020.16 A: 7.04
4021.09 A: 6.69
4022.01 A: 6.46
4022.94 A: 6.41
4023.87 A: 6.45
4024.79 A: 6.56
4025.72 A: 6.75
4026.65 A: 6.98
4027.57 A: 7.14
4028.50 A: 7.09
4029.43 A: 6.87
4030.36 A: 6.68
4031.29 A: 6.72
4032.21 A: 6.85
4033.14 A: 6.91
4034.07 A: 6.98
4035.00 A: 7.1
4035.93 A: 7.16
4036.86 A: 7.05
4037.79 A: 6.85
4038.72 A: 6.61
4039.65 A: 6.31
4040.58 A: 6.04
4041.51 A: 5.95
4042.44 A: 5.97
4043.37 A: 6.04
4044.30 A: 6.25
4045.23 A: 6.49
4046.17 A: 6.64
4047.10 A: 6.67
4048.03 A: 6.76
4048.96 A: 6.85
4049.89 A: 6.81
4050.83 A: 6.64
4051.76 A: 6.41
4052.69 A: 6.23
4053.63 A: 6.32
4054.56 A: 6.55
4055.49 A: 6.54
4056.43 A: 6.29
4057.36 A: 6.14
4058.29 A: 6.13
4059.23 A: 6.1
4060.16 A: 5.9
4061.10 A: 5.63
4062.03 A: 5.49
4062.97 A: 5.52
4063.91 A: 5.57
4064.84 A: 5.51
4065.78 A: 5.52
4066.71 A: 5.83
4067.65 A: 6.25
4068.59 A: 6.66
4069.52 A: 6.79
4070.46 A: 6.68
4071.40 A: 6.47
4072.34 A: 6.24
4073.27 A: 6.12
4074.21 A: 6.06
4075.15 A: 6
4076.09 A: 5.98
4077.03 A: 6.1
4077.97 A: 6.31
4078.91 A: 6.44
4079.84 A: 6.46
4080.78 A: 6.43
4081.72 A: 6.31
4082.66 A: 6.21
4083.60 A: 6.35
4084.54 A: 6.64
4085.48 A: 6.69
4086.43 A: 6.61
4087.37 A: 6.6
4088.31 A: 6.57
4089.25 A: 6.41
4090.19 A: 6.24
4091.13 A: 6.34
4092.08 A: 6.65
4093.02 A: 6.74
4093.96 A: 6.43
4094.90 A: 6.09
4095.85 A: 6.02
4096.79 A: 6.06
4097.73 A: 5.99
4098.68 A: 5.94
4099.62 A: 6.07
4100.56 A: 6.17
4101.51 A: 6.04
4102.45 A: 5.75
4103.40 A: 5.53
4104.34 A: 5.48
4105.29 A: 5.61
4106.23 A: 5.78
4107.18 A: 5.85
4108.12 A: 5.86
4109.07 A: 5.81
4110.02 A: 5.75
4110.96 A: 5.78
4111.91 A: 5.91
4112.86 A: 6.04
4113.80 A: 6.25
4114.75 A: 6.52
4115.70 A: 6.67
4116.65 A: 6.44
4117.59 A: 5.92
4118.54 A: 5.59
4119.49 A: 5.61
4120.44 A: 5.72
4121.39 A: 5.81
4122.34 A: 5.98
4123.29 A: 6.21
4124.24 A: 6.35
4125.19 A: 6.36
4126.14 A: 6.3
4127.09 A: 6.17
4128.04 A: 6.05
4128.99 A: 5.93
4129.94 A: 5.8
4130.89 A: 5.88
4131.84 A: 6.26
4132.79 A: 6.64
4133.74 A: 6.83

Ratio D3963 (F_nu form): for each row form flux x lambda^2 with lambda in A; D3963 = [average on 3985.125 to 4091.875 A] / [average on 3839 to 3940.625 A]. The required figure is 1.24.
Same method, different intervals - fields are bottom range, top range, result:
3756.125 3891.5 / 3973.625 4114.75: 1.35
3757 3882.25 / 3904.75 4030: 1.21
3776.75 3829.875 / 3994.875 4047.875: 1.46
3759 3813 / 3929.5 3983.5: 1.19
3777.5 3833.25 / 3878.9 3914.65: 1.15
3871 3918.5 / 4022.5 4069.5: 1.22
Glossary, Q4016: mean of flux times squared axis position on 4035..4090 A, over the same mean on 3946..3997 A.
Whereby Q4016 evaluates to 1.2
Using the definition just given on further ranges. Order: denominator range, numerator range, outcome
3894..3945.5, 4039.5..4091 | 1.19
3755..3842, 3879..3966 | 1.21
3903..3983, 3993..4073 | 1.26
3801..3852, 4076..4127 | 1.30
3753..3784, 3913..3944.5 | 1.24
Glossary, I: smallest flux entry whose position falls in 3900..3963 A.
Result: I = 4.29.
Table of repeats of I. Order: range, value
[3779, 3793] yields 4.71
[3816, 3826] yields 4.83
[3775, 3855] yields 3.6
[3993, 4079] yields 5.49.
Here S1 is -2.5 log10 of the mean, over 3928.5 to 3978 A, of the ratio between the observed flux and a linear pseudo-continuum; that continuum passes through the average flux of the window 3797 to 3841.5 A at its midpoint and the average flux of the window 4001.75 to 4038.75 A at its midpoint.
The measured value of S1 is 0.20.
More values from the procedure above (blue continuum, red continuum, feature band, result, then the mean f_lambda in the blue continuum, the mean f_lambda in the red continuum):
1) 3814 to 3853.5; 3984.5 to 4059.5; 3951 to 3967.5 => 0.153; 5.44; 6.67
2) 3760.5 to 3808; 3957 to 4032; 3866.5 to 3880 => -0.088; 4.74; 6.11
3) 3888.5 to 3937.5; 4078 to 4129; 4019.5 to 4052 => -0.124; 5.6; 6.14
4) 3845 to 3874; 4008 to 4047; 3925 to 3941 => 0.302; 6.26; 6.78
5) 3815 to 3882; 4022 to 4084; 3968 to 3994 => 0.117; 5.64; 6.4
